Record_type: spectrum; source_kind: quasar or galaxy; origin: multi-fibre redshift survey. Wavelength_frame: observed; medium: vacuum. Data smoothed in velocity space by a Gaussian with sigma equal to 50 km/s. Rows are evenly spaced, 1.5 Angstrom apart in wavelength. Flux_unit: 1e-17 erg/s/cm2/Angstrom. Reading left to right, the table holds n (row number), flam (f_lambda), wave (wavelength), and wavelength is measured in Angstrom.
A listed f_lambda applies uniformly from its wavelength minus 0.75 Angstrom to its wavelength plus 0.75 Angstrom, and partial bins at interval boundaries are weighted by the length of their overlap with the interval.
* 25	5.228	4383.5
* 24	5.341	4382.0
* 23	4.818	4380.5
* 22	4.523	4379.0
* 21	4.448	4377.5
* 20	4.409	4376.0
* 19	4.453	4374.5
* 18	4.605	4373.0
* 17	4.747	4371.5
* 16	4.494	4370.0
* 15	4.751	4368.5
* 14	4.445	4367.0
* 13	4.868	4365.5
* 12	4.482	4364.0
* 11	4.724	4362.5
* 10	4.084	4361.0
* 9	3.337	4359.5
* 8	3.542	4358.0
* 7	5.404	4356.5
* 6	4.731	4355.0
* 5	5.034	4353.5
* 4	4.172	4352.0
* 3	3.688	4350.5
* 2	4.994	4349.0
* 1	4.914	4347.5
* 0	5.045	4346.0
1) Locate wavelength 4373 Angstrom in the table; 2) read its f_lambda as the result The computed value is 4.605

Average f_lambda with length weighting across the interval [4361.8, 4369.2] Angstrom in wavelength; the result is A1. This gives 4.65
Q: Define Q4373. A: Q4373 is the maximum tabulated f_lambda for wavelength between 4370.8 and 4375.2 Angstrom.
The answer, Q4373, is 4.747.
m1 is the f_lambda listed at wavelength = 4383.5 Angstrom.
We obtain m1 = 5.228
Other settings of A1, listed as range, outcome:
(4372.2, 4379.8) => 4.49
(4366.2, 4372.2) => 4.61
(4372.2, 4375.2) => 4.53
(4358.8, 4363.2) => 4.05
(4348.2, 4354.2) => 4.47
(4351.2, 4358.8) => 4.56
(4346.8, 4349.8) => 4.93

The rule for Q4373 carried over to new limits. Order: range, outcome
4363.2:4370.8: 4.868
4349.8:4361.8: 5.404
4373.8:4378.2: 4.453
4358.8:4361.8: 4.084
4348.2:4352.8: 4.994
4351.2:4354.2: 5.034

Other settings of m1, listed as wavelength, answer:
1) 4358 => 3.542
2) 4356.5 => 5.404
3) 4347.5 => 4.914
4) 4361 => 4.084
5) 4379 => 4.523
